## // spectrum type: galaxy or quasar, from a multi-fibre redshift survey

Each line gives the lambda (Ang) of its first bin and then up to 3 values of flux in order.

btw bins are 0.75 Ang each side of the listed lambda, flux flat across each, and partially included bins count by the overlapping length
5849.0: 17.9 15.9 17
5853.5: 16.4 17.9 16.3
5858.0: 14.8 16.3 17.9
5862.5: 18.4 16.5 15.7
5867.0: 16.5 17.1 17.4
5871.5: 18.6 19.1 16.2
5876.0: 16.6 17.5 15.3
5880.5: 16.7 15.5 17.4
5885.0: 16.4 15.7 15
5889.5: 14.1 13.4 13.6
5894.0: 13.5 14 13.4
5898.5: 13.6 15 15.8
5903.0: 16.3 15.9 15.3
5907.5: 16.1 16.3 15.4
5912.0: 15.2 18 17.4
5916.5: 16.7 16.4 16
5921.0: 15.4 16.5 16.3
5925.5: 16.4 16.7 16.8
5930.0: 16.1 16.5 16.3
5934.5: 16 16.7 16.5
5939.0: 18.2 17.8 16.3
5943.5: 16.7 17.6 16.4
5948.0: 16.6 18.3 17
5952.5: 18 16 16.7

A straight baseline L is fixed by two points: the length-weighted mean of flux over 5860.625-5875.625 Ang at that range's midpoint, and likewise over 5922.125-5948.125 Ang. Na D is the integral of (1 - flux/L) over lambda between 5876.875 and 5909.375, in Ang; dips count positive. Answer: 3.49 Ang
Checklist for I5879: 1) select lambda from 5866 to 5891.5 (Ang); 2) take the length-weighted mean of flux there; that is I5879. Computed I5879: 16.4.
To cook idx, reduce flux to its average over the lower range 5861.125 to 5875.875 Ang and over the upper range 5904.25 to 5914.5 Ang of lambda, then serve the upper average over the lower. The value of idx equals 0.93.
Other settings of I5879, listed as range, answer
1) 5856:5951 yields 16.2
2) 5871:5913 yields 15.6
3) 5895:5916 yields 15.6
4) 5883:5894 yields 14.9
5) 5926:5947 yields 16.8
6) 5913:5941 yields 16.6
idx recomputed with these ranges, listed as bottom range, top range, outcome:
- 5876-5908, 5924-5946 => 1.10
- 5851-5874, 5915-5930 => 0.96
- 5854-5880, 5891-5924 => 0.91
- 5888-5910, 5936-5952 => 1.16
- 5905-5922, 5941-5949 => 1.04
